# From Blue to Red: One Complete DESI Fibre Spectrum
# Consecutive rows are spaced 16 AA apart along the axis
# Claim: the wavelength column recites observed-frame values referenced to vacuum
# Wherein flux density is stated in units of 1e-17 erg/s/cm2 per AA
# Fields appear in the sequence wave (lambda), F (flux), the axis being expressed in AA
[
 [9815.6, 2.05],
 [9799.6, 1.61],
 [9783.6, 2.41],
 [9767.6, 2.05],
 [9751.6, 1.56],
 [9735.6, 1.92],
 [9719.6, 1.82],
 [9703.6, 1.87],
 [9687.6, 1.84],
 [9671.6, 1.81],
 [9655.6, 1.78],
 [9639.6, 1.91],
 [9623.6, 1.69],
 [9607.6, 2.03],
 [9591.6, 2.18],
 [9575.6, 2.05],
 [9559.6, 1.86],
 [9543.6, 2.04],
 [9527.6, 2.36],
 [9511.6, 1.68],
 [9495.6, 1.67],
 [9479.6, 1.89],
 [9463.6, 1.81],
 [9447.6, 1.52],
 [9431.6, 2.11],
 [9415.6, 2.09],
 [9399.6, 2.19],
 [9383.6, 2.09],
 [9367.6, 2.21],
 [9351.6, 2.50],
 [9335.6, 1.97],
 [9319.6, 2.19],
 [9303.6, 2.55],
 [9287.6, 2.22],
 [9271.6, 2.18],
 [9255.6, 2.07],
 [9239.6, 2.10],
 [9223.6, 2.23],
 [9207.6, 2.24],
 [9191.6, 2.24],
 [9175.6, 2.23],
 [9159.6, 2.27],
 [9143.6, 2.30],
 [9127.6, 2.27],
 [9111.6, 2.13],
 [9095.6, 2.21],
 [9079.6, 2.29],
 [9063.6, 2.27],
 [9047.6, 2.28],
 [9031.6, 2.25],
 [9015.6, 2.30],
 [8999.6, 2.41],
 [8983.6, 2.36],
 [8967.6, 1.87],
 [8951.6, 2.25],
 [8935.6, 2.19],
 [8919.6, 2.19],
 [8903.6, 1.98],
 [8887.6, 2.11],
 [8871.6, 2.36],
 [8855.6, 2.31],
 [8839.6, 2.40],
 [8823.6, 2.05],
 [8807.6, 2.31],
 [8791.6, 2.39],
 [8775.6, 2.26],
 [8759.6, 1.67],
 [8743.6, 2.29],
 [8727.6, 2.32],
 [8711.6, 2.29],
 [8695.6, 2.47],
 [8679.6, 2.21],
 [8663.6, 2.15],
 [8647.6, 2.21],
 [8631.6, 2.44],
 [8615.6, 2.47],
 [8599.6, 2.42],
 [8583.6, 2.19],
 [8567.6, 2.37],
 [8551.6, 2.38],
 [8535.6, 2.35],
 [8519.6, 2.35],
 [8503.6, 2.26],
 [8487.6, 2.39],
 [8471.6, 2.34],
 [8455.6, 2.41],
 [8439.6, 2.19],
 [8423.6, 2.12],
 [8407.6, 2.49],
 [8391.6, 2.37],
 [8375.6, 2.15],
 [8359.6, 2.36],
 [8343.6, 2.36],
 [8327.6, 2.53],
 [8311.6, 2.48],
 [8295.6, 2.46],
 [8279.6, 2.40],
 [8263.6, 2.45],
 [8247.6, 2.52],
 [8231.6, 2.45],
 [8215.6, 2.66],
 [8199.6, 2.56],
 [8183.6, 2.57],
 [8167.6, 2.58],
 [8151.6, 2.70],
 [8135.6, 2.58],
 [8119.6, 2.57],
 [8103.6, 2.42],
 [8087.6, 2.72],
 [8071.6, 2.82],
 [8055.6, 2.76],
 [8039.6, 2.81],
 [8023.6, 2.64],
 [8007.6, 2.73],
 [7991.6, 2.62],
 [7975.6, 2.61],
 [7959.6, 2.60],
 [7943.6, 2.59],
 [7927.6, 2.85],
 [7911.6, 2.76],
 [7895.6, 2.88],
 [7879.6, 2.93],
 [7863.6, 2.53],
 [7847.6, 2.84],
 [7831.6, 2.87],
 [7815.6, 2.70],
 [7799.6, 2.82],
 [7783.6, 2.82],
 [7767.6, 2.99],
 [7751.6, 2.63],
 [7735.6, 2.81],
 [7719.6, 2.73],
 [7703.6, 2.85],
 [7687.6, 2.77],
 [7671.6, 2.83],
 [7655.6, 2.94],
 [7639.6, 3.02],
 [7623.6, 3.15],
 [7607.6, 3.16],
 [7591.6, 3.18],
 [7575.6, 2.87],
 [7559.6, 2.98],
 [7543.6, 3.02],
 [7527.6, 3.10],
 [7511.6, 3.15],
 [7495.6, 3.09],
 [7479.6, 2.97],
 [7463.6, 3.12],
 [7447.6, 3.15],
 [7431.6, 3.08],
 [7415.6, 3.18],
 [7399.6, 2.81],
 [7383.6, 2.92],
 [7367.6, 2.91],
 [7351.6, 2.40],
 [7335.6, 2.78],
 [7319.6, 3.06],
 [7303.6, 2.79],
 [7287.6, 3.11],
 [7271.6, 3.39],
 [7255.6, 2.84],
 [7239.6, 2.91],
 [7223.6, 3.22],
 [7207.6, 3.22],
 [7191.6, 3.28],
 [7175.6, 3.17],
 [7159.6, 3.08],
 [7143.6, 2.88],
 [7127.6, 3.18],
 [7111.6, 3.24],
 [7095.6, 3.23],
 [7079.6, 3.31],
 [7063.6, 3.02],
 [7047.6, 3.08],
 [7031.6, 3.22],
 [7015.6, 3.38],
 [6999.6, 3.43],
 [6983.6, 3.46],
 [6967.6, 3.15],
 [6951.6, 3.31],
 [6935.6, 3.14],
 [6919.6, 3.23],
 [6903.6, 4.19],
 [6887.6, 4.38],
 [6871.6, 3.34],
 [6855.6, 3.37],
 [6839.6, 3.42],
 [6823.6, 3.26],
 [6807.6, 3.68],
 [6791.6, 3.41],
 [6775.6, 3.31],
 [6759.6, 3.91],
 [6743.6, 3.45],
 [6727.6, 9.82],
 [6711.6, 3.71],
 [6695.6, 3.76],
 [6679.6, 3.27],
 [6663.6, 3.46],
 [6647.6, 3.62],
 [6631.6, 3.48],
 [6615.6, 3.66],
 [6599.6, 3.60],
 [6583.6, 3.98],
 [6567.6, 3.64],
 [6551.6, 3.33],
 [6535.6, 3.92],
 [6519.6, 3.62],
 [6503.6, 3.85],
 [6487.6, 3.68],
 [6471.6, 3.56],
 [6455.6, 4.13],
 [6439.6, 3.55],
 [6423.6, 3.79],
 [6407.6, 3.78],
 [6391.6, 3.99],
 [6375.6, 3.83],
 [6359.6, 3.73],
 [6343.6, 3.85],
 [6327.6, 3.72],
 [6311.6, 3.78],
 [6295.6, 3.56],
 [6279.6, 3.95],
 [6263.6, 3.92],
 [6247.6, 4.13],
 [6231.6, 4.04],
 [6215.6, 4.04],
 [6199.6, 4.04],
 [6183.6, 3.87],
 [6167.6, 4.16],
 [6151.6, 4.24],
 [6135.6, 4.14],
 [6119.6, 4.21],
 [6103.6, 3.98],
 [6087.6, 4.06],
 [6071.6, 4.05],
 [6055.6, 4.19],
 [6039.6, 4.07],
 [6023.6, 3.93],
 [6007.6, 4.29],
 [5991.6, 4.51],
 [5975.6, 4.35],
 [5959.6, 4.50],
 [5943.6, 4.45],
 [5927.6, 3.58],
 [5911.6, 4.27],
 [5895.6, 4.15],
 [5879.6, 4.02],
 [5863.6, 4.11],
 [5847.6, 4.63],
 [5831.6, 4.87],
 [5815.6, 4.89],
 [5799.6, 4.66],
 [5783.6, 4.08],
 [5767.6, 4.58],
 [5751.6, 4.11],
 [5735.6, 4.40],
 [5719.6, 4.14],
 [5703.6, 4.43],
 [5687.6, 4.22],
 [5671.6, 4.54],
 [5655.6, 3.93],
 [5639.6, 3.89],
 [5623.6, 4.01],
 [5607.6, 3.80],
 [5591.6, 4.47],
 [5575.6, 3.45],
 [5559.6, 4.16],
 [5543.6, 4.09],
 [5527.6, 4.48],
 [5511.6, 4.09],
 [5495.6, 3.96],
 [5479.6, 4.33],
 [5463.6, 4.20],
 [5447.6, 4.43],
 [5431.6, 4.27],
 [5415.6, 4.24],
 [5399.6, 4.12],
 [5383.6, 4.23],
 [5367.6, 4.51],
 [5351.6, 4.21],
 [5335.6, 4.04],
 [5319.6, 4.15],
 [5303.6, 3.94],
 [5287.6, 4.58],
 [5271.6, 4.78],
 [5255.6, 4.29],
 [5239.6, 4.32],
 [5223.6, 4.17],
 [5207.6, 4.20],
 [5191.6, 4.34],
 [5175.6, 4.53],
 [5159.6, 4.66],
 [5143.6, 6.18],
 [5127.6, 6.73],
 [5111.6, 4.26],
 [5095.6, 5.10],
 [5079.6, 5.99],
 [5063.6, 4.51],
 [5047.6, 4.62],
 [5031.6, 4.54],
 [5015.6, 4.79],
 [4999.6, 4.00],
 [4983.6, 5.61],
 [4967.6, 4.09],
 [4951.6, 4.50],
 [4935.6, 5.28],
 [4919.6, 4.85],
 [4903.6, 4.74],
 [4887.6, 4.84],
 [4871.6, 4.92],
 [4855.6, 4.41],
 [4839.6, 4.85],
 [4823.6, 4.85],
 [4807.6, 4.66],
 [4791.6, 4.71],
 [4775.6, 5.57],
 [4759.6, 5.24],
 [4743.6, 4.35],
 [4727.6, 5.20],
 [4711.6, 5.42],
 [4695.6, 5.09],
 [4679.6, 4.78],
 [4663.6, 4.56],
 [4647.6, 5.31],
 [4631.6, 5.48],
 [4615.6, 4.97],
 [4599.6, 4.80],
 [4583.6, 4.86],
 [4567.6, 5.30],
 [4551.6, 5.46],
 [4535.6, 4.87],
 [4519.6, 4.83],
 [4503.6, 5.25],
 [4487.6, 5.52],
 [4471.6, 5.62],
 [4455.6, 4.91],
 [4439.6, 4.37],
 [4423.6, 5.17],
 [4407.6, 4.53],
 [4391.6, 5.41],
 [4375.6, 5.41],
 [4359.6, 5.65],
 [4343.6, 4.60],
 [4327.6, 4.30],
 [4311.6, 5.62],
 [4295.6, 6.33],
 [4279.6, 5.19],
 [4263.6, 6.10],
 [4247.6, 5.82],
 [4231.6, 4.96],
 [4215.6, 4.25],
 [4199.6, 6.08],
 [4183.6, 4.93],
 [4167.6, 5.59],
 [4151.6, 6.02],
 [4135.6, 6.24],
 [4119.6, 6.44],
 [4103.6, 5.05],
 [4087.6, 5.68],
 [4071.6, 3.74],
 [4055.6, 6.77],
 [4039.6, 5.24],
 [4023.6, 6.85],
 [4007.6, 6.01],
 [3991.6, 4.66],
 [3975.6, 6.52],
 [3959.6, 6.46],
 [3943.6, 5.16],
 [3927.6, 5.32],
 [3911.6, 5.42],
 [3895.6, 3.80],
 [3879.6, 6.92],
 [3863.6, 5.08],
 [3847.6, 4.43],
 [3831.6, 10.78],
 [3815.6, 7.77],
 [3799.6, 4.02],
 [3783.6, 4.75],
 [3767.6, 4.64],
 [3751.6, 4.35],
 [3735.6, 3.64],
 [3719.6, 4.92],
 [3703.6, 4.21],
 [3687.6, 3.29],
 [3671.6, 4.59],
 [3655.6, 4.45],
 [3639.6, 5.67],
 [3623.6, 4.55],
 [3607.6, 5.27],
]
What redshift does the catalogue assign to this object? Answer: 0.025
